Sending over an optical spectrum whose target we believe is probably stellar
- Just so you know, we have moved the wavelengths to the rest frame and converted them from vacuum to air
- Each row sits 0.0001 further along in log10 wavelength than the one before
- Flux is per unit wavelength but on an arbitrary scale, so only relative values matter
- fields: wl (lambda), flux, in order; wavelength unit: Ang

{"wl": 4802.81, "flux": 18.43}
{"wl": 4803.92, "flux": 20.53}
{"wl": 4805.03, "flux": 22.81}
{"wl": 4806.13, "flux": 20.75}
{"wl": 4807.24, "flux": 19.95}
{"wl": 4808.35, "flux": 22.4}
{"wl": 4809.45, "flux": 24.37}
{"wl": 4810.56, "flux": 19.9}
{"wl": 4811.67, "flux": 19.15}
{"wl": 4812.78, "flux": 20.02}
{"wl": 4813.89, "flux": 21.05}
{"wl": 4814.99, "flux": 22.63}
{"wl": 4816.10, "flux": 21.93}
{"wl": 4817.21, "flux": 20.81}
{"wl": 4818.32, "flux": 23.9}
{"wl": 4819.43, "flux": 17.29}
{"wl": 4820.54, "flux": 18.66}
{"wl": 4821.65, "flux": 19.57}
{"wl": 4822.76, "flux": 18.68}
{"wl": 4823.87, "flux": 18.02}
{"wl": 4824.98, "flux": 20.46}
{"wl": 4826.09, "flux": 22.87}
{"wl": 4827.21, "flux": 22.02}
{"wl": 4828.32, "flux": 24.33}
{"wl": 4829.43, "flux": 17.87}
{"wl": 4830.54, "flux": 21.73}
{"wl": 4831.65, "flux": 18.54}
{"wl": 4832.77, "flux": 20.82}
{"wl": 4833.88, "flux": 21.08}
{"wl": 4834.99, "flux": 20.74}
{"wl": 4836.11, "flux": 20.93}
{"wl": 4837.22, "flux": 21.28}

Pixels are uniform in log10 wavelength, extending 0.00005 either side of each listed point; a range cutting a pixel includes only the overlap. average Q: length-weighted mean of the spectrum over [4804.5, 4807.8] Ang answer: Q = 21.2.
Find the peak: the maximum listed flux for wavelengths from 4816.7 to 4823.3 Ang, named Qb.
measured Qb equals 23.9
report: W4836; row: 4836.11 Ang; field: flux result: 20.93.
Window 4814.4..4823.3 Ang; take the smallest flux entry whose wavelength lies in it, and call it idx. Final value 17.29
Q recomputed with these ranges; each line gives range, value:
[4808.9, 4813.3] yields 20.9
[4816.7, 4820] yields 20.6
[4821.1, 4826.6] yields 19.9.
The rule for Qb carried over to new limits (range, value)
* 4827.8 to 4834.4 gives 24.33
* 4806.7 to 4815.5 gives 24.37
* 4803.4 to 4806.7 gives 22.81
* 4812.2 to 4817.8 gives 22.63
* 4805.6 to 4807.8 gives 20.75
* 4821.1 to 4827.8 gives 22.87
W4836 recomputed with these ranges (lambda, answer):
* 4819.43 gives 17.29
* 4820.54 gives 18.66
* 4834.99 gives 20.74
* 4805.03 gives 22.81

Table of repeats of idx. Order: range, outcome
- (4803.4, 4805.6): 20.53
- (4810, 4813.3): 19.15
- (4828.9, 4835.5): 17.87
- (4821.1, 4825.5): 18.02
